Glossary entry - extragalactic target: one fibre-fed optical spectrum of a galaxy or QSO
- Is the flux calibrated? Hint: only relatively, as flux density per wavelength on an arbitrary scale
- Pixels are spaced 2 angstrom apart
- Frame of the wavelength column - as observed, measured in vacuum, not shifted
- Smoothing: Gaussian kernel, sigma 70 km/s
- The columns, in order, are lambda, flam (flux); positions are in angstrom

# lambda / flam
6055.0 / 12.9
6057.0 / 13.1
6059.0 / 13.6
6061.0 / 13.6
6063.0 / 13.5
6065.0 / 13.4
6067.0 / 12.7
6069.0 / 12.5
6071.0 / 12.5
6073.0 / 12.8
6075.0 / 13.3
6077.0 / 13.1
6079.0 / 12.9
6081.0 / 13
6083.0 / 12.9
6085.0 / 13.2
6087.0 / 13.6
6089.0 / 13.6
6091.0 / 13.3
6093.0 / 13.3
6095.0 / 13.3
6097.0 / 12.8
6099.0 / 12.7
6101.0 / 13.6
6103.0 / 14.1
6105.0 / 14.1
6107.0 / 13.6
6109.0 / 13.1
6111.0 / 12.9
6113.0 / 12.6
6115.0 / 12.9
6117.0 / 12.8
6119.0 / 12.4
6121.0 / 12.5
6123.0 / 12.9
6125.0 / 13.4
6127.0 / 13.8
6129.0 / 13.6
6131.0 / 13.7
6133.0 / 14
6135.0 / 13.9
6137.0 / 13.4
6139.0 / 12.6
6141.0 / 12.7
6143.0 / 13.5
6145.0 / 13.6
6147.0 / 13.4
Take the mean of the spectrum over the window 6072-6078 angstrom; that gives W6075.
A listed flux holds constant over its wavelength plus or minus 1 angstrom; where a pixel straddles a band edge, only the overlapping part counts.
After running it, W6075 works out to 13.1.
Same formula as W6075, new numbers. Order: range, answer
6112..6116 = 12.8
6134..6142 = 13.1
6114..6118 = 12.9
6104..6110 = 13.6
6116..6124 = 12.6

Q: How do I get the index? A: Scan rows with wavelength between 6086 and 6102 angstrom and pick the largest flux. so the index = 13.6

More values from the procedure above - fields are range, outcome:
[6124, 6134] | 14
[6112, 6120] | 12.9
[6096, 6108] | 14.1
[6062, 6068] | 13.5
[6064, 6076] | 13.4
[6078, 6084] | 13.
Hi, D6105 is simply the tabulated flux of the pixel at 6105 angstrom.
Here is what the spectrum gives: 14.1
